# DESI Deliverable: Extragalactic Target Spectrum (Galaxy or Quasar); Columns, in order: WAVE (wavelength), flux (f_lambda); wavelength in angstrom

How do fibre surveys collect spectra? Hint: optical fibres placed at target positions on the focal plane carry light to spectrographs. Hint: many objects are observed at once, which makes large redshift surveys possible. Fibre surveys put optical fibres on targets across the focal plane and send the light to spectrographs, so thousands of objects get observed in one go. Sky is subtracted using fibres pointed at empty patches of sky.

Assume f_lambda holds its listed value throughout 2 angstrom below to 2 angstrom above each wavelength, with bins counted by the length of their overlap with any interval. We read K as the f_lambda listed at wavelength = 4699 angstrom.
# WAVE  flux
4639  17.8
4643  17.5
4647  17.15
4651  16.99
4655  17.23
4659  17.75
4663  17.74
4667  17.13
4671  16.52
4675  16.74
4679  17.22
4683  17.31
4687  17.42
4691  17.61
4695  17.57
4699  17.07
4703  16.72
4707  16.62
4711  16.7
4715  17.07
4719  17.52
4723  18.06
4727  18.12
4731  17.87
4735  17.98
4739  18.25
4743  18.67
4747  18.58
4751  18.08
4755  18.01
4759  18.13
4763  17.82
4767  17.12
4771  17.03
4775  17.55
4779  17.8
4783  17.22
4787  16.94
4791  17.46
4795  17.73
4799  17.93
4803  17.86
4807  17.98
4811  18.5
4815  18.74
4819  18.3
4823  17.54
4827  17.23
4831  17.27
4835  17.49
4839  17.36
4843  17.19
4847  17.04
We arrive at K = 17.07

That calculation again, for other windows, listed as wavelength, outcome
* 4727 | 18.12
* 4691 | 17.61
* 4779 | 17.8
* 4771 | 17.03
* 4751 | 18.08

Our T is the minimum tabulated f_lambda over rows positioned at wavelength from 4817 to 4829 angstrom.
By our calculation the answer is 17.23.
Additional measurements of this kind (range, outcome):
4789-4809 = 17.46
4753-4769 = 17.12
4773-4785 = 17.22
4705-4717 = 16.62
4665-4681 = 16.52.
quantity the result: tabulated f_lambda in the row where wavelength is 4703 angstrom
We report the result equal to 16.72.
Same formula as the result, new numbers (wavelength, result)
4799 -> 17.93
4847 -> 17.04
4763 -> 17.82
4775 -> 17.55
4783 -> 17.22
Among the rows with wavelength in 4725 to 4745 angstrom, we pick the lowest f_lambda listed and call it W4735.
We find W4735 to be 17.87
